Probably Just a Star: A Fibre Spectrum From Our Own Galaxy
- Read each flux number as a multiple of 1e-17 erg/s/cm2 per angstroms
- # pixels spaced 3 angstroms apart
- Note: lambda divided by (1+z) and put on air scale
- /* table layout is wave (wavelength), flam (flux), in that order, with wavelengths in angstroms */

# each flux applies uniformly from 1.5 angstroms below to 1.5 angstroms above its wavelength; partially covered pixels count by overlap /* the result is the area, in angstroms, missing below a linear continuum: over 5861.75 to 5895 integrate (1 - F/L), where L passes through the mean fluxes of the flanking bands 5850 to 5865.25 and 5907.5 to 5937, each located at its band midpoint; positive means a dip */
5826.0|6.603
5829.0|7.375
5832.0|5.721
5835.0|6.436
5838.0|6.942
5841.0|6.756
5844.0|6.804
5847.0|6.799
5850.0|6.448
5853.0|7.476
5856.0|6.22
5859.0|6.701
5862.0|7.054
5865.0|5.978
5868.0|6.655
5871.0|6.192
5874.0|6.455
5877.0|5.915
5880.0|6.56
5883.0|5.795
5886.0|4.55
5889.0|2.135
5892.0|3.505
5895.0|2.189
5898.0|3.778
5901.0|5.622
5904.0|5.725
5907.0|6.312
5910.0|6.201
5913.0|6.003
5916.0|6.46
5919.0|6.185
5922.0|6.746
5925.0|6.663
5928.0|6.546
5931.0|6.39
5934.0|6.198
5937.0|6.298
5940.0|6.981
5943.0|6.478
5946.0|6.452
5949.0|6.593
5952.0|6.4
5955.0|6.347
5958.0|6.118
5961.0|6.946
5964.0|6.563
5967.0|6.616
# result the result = 6.54 angstroms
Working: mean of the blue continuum 6.72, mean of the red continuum 6.37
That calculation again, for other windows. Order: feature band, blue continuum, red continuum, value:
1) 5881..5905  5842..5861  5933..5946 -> 8.87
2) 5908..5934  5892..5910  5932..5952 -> -3.73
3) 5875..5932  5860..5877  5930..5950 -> 9.00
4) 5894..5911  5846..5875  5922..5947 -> 3.98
